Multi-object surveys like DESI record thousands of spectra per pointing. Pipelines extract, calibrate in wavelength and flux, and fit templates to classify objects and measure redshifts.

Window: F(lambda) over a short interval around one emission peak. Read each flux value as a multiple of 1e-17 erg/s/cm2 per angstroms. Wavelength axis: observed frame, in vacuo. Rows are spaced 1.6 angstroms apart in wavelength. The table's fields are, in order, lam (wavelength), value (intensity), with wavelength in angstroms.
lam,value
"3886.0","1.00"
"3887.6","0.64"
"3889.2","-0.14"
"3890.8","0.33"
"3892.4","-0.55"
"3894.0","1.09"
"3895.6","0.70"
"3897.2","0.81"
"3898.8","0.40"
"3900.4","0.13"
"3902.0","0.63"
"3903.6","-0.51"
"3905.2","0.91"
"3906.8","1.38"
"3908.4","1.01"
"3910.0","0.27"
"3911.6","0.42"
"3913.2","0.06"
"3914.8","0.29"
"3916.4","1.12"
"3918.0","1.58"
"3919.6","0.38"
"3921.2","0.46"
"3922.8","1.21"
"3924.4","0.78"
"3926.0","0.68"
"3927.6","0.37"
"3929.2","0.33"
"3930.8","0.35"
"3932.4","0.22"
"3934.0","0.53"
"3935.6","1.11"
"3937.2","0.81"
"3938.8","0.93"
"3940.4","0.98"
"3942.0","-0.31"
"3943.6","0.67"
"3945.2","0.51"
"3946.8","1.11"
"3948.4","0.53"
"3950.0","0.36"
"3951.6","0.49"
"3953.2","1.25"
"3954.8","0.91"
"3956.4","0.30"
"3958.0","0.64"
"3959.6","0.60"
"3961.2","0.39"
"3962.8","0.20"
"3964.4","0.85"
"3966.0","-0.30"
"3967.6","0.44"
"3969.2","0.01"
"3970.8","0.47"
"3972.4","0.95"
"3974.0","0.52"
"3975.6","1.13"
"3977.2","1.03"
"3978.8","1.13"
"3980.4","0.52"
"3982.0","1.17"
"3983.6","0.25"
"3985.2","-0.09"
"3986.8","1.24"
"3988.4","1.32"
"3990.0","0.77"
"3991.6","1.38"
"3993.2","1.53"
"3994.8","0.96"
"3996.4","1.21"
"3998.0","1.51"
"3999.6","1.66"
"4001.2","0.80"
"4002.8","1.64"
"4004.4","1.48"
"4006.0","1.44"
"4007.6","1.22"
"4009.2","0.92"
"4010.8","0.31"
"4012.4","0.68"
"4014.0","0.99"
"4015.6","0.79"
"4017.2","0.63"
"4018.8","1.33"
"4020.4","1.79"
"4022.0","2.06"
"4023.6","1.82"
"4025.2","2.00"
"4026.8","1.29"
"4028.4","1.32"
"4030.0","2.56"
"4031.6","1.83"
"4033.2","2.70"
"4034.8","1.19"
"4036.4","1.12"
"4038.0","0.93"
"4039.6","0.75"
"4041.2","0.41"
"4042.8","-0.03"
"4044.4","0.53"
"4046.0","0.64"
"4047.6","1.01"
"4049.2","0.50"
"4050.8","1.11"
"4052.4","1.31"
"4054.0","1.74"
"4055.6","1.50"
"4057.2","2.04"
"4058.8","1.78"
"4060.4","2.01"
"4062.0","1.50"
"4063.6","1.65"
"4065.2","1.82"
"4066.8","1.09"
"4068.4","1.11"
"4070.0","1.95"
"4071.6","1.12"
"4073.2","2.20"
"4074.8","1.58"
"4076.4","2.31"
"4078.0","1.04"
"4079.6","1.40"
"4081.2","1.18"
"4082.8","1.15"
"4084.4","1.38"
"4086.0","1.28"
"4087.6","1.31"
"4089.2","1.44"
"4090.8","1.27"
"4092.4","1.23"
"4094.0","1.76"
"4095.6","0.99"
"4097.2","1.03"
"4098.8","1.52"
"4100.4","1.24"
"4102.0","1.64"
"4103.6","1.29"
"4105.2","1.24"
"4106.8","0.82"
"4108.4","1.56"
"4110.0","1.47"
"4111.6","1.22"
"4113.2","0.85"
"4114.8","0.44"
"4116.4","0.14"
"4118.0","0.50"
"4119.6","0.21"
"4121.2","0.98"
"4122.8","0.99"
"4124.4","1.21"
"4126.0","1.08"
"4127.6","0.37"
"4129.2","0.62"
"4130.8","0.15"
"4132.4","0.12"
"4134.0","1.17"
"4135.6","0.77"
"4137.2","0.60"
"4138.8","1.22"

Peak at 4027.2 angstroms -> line Lyman alpha 1216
